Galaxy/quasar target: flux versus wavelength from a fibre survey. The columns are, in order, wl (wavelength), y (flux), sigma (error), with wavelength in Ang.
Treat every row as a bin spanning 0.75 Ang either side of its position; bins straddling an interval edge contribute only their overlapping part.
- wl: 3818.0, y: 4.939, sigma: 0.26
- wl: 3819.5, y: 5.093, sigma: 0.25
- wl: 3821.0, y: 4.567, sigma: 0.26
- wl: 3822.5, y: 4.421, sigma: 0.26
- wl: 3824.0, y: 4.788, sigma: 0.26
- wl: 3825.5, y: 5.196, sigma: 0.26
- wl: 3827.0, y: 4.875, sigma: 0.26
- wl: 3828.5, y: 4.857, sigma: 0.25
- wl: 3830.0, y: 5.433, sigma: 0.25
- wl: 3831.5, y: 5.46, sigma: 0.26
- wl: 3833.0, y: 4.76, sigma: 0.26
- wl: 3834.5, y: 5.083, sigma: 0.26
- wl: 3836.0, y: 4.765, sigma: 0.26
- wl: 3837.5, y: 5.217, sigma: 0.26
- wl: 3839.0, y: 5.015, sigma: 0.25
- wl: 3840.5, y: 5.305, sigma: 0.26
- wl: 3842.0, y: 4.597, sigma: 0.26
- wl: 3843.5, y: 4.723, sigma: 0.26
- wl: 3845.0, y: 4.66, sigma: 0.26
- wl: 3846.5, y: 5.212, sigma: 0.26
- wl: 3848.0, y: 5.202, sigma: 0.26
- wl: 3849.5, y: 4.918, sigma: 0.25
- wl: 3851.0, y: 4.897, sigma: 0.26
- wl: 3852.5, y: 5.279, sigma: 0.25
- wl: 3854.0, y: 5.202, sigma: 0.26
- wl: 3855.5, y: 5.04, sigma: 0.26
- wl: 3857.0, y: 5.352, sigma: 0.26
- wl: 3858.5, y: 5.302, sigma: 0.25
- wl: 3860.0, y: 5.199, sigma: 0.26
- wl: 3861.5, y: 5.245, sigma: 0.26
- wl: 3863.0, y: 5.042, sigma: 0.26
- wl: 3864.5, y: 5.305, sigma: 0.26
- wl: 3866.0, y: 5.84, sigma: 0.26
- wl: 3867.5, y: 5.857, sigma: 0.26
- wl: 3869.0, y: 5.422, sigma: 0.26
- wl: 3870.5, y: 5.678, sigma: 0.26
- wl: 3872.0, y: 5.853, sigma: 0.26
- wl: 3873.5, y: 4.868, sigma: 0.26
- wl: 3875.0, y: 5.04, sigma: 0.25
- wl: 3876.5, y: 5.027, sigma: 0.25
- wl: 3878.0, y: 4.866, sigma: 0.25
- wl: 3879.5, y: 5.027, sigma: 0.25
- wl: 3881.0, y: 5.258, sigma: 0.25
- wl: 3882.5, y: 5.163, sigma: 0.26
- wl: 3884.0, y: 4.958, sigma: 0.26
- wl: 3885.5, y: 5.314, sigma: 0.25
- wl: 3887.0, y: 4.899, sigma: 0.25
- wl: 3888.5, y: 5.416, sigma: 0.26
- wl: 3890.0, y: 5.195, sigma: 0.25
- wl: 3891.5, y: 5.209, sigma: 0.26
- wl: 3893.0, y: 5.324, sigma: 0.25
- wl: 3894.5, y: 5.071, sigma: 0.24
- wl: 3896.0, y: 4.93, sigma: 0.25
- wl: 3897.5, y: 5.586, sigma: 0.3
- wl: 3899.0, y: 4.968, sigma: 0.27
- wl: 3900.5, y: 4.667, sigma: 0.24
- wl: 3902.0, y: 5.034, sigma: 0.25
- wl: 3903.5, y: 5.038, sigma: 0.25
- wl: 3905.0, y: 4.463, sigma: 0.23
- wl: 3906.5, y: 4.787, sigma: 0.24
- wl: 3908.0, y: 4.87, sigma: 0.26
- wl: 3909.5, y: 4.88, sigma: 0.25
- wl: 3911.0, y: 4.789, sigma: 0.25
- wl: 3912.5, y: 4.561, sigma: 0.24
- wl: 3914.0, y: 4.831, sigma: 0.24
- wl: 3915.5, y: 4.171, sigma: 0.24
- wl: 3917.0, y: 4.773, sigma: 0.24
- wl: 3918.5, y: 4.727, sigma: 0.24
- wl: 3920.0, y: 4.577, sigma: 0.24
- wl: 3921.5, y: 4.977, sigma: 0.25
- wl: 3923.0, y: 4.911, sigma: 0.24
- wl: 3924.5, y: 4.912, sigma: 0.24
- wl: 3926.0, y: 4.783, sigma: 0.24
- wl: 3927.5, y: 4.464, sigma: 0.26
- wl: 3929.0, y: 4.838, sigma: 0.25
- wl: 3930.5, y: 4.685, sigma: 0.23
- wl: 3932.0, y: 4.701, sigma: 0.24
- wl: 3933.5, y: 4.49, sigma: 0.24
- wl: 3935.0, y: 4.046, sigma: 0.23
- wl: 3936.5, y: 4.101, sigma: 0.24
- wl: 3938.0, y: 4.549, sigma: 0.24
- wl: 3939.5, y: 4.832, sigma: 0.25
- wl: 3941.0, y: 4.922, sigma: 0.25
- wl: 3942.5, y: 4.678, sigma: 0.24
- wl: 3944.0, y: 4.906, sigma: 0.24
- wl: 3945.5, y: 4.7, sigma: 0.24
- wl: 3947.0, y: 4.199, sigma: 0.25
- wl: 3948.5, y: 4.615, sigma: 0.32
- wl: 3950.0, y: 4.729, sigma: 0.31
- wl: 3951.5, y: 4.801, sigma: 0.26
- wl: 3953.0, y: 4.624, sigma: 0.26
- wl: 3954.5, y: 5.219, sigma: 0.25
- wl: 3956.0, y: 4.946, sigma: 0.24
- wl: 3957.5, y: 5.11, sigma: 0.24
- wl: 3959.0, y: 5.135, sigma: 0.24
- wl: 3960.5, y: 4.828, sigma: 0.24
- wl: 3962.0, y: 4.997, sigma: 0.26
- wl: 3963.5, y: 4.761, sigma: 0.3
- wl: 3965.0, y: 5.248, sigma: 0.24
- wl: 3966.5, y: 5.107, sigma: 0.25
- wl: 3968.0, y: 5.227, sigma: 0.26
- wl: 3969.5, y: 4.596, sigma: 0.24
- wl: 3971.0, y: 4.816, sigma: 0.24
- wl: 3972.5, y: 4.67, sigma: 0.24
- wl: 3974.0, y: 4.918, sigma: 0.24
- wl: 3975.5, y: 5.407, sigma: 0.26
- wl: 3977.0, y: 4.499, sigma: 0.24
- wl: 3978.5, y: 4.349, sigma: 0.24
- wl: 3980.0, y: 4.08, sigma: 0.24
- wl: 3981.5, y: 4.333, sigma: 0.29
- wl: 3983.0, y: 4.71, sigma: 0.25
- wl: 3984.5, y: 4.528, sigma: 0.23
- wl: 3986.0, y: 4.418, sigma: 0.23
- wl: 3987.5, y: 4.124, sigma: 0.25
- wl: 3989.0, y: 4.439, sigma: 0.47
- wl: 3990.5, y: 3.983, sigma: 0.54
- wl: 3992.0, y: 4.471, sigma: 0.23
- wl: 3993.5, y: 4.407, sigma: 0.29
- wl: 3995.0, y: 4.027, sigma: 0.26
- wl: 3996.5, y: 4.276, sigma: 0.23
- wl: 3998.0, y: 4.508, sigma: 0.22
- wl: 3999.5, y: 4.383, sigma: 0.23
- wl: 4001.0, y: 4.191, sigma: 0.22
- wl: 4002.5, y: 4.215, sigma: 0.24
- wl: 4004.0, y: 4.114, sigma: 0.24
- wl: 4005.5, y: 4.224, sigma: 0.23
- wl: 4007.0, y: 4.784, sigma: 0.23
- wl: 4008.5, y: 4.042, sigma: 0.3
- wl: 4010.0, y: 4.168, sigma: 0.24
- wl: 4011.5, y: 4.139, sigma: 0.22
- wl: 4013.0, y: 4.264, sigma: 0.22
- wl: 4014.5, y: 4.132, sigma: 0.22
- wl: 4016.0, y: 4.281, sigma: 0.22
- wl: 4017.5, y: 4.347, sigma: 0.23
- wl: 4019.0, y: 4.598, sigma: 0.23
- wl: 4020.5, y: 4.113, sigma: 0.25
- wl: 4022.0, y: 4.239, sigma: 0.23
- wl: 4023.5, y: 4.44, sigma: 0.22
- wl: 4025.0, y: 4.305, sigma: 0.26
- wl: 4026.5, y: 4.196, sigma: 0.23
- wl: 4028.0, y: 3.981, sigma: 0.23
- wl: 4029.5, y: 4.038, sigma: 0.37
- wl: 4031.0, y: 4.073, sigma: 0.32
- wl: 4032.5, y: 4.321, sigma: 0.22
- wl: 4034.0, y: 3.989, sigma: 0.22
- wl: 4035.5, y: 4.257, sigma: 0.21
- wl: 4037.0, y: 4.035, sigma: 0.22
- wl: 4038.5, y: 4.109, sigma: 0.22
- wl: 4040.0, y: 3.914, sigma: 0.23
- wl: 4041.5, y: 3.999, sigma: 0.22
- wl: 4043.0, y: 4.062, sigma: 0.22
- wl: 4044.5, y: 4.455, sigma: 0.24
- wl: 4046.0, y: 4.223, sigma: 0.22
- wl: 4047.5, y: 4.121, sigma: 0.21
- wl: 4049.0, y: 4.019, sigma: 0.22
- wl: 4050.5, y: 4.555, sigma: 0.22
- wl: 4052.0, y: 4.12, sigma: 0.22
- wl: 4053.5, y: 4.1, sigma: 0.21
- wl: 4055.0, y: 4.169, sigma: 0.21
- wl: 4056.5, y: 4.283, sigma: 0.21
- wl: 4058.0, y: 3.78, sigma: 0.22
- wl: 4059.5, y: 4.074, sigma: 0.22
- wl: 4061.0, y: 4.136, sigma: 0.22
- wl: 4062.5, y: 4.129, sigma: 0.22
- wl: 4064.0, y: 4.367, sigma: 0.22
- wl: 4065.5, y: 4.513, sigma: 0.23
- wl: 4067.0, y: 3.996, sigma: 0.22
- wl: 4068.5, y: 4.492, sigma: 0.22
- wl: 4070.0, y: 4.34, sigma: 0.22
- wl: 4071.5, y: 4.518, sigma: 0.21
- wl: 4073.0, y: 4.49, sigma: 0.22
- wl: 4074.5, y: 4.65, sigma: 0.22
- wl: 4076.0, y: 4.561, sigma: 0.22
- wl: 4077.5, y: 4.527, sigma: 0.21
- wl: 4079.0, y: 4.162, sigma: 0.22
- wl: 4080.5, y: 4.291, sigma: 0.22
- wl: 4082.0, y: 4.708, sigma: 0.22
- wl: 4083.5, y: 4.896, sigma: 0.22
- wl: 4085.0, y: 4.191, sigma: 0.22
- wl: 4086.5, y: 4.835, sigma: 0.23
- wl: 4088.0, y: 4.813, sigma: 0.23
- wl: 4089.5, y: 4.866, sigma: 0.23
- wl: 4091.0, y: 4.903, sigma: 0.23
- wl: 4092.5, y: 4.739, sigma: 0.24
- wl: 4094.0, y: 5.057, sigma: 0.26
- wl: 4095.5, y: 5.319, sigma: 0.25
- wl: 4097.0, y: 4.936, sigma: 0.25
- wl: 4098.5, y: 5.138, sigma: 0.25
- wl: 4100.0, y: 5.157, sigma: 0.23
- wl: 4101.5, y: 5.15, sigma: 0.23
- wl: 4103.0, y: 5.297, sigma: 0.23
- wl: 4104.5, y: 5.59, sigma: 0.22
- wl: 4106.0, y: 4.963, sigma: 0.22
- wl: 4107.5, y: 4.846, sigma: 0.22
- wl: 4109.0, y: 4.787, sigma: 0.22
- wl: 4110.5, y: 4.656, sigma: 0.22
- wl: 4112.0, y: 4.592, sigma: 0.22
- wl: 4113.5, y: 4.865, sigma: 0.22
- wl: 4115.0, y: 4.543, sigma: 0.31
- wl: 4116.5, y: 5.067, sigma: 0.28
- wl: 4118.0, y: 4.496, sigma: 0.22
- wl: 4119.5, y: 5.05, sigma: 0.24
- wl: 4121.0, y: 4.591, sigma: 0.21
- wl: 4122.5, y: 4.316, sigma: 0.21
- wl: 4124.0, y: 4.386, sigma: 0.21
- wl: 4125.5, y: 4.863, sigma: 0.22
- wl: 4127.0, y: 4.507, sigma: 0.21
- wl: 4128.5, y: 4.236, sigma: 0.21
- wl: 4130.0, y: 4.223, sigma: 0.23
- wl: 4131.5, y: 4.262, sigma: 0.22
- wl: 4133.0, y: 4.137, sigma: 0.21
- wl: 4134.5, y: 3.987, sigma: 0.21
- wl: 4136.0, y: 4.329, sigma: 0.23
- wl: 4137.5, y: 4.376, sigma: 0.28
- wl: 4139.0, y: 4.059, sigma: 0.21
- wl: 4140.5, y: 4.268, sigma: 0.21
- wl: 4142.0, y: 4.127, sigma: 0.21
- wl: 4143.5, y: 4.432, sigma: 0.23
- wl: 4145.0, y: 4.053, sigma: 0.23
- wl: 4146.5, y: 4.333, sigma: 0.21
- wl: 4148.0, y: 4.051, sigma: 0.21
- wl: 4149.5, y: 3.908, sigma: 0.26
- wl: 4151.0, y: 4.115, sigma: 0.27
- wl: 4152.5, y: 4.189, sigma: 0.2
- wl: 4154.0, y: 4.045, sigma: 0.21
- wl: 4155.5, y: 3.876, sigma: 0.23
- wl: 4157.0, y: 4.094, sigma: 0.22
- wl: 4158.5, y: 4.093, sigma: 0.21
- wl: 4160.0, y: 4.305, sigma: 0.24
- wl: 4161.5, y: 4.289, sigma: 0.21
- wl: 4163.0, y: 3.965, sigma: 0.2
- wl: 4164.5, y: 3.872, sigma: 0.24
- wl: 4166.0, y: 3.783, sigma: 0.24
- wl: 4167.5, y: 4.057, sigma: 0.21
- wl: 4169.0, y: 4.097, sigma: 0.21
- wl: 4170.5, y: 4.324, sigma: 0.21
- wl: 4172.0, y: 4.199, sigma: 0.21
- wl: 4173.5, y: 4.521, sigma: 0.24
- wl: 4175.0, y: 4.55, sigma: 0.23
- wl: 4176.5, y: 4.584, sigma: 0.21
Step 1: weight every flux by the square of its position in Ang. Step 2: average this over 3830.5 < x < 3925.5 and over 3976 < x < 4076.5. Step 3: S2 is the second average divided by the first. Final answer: 0.9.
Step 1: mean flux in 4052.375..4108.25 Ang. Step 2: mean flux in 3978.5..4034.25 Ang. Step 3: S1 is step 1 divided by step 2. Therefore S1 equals 1.1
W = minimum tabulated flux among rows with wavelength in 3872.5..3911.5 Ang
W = 4.463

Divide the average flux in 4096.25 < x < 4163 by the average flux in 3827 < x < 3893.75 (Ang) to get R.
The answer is 0.87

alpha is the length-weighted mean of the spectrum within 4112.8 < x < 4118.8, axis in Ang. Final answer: 4.74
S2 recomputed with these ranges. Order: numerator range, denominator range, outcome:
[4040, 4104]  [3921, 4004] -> 1.03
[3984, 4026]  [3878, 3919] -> 0.91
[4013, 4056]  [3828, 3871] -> 0.89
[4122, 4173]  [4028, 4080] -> 1.04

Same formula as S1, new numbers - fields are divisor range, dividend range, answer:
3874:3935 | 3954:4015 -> 0.93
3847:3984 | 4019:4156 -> 0.90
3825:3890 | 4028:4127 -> 0.88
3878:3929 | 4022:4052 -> 0.85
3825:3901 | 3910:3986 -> 0.92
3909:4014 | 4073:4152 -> 1.00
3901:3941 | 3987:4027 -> 0.91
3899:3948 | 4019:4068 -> 0.89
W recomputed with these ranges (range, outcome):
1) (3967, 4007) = 3.983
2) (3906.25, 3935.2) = 4.046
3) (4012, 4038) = 3.981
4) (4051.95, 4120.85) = 3.78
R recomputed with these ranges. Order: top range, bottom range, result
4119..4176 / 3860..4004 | 0.88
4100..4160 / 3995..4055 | 1.06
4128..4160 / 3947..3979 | 0.85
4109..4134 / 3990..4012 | 1.07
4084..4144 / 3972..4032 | 1.08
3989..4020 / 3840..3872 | 0.82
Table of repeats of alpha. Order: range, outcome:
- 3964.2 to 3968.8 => 5.18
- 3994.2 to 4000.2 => 4.3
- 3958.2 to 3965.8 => 5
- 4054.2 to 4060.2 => 4.08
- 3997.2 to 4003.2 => 4.32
